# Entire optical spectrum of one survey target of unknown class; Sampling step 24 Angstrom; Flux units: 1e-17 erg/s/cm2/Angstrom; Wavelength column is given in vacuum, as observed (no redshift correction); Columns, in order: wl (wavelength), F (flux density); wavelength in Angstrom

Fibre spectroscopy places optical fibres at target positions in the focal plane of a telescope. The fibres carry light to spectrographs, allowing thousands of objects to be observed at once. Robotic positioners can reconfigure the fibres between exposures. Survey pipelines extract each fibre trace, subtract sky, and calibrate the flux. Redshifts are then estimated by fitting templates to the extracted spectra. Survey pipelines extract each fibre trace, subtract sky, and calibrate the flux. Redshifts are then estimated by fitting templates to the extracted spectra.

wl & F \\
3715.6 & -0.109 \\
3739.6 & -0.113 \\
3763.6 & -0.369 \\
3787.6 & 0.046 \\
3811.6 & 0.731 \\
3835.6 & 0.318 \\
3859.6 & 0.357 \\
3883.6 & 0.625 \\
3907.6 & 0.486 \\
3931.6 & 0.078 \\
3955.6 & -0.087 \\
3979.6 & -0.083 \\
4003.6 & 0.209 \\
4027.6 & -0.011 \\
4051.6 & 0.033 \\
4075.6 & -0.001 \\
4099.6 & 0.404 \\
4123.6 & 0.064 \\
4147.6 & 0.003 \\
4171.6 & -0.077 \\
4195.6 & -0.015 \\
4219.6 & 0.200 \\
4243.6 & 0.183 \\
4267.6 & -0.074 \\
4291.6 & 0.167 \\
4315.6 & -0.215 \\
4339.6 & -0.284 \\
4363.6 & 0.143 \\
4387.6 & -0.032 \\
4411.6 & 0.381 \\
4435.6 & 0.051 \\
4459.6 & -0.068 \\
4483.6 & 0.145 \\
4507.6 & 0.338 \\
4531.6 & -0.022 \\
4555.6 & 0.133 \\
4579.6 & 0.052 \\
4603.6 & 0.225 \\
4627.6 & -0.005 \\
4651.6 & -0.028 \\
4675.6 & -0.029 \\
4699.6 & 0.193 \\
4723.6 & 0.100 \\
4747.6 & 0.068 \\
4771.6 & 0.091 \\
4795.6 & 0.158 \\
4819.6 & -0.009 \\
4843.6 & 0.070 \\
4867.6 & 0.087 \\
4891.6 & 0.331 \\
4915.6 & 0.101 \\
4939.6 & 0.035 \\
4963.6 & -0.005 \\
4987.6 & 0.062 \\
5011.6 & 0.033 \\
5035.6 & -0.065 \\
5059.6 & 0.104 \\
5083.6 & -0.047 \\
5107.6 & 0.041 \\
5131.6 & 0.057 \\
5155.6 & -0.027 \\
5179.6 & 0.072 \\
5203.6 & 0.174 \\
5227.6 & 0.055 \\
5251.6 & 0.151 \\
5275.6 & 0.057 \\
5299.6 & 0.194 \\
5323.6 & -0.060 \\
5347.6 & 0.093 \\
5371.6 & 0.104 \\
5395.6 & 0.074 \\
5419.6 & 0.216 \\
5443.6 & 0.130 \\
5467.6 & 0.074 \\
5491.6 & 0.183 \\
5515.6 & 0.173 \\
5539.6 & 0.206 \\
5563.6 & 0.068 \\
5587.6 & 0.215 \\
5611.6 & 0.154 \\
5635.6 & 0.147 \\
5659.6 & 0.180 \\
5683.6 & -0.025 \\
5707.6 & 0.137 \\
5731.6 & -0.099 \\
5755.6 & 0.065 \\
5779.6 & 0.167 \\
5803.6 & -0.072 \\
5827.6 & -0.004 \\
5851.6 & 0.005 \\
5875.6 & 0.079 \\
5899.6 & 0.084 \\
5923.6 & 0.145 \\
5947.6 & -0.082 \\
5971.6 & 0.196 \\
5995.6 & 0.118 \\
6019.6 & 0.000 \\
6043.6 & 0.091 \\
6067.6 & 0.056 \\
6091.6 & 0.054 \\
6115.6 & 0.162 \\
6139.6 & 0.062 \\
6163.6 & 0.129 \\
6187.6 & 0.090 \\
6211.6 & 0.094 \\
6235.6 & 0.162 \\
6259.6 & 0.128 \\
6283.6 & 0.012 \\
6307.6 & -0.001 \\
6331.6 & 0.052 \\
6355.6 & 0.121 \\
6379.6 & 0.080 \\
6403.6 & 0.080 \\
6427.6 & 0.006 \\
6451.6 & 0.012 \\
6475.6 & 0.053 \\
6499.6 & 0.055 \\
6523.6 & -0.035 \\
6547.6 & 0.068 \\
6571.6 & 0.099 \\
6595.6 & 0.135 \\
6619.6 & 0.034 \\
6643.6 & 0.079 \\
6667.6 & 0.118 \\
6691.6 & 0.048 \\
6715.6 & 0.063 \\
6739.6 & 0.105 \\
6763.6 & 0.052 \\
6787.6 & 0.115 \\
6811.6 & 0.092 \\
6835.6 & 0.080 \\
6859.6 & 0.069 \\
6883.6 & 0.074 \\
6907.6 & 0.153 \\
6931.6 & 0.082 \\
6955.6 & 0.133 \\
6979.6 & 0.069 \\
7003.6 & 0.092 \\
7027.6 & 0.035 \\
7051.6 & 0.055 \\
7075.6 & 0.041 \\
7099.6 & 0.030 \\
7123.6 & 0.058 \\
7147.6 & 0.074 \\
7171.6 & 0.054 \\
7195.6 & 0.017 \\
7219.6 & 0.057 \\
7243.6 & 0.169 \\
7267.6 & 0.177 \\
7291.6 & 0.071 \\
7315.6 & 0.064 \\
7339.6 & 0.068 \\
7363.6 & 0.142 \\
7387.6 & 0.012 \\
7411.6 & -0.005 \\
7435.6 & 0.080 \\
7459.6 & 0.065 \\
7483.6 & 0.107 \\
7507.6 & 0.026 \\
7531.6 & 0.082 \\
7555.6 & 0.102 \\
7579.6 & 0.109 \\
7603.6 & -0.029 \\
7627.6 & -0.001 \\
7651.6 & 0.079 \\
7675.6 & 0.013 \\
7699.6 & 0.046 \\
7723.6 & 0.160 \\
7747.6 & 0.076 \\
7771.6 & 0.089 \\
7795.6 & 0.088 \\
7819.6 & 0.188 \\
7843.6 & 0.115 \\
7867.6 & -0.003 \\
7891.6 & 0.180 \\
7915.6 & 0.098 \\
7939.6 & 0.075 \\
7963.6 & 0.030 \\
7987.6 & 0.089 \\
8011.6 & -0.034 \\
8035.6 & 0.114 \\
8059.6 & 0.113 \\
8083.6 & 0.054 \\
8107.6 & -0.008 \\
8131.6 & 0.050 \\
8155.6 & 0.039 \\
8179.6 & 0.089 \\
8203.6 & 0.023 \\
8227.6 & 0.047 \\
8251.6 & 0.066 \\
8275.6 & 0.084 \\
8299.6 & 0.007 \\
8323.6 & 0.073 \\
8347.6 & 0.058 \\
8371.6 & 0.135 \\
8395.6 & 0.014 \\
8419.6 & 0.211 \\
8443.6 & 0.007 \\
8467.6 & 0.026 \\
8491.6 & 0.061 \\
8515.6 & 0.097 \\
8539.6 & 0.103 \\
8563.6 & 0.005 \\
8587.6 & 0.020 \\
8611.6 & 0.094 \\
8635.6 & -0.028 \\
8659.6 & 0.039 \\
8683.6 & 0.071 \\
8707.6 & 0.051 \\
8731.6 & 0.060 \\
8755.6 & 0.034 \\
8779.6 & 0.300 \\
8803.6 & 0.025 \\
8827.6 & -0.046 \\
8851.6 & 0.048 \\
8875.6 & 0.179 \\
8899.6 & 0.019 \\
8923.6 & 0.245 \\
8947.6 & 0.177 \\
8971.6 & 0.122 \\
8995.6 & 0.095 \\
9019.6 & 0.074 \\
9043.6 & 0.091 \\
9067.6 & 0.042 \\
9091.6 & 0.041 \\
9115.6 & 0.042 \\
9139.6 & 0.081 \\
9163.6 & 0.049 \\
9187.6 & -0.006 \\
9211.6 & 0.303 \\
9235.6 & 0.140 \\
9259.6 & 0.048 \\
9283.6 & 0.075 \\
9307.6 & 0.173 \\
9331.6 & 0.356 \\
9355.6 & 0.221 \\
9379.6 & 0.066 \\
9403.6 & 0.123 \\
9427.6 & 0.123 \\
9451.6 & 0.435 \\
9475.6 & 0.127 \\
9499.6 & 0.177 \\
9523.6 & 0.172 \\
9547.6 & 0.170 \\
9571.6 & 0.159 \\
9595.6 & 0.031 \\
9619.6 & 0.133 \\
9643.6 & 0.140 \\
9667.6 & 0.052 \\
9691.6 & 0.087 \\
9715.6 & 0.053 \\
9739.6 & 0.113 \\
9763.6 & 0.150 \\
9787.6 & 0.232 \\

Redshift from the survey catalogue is 1.47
